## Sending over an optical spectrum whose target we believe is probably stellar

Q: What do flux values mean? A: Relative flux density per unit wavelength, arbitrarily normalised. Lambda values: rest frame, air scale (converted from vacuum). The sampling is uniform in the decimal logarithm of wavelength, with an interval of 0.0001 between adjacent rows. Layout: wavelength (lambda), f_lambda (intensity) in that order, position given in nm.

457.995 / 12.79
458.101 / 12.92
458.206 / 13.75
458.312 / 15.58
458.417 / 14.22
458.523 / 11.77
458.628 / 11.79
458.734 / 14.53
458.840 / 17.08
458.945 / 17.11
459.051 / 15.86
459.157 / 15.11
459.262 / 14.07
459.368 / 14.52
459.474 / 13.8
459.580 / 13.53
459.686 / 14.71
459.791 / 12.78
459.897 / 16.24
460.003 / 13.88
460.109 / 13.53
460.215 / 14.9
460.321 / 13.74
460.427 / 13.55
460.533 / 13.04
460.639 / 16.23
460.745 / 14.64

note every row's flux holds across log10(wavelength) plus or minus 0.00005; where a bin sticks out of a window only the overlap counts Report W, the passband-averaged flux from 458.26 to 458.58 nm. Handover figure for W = 13.9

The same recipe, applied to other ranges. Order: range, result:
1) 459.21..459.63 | 14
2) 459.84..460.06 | 15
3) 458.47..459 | 14.5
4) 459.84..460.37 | 14.4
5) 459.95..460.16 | 13.7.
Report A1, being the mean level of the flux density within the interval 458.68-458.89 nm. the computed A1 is 15.7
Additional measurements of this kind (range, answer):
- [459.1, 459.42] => 14.6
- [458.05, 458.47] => 14.1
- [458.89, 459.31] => 15.6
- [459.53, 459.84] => 13.7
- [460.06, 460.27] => 14.2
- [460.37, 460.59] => 13.4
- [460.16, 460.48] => 14.1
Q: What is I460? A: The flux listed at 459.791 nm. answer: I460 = 12.78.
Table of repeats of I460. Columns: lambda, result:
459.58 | 13.53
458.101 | 12.92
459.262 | 14.07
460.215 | 14.9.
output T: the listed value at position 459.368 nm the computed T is 14.52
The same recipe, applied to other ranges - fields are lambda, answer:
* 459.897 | 16.24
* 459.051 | 15.86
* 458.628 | 11.79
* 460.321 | 13.74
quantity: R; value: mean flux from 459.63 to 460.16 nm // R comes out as 14.2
